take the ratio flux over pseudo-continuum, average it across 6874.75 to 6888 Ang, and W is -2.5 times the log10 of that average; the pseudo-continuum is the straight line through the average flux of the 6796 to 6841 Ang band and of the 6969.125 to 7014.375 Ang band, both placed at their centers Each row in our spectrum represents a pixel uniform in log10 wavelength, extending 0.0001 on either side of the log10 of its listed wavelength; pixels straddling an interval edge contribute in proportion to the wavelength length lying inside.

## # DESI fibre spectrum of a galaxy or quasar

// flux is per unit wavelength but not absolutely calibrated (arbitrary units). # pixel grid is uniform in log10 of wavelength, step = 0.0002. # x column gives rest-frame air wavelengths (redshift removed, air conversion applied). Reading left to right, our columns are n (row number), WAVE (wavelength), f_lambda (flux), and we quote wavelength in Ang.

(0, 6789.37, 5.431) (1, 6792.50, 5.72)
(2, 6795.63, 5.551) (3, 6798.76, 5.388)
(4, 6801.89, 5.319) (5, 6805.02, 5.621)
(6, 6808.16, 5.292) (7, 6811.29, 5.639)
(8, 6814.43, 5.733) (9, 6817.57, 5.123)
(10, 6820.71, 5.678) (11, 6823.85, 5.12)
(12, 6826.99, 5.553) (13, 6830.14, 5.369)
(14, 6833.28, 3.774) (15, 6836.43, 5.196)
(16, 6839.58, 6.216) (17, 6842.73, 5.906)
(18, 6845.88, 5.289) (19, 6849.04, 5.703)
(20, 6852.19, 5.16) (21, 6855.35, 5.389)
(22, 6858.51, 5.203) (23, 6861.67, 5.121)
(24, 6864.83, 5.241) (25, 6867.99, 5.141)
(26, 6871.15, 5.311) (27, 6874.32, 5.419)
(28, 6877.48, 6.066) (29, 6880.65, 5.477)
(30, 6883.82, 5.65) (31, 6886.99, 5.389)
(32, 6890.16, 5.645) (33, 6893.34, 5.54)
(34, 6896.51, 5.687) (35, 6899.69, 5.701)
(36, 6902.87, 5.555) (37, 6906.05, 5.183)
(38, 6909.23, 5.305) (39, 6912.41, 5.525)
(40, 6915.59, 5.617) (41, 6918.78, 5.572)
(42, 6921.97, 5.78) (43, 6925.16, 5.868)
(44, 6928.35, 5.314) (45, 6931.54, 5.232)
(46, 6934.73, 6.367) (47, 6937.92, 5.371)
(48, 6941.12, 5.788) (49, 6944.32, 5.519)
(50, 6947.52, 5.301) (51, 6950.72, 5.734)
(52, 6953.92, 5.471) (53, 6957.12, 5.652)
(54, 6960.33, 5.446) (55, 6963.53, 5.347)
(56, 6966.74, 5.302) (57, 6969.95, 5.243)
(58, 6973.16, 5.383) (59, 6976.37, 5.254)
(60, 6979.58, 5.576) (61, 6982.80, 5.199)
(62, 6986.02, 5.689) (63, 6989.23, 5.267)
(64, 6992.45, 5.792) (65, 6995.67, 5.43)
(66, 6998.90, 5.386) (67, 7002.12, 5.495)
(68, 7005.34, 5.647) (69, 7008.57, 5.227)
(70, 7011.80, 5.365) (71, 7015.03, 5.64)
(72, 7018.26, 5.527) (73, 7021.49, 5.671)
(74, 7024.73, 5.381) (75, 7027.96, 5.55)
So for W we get -0.05 mag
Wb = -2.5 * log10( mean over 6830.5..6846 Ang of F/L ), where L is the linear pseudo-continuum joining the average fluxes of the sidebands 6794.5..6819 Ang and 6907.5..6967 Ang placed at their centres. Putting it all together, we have 0.04 mag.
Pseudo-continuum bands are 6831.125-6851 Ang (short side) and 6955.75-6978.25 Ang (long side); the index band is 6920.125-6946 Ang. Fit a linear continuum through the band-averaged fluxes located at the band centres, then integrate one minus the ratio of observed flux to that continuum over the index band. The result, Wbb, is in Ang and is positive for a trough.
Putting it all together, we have -1.4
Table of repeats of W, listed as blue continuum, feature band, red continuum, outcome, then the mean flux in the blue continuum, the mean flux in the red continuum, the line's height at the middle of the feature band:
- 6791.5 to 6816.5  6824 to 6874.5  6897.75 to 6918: 0.04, 5.52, 5.49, 5.51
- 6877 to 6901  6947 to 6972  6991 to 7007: 0.03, 5.62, 5.55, 5.57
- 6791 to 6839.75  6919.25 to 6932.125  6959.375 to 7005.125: -0.03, 5.37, 5.42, 5.4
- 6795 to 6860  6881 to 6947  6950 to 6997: -0.03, 5.39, 5.45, 5.42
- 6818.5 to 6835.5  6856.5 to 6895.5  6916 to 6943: -0.01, 5.1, 5.66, 5.37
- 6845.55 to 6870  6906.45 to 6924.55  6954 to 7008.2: -0.04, 5.28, 5.44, 5.36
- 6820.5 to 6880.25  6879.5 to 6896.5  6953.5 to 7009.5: -0.04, 5.36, 5.44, 5.38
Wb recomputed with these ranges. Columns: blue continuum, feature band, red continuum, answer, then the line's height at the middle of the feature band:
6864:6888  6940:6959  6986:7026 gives -0.016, 5.49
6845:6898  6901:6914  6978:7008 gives 0.011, 5.45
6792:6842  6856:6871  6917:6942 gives 0.061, 5.5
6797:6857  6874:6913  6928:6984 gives -0.023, 5.44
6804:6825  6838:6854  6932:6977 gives -0.035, 5.47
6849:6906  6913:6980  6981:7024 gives -0.012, 5.47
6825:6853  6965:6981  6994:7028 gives 0.021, 5.45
